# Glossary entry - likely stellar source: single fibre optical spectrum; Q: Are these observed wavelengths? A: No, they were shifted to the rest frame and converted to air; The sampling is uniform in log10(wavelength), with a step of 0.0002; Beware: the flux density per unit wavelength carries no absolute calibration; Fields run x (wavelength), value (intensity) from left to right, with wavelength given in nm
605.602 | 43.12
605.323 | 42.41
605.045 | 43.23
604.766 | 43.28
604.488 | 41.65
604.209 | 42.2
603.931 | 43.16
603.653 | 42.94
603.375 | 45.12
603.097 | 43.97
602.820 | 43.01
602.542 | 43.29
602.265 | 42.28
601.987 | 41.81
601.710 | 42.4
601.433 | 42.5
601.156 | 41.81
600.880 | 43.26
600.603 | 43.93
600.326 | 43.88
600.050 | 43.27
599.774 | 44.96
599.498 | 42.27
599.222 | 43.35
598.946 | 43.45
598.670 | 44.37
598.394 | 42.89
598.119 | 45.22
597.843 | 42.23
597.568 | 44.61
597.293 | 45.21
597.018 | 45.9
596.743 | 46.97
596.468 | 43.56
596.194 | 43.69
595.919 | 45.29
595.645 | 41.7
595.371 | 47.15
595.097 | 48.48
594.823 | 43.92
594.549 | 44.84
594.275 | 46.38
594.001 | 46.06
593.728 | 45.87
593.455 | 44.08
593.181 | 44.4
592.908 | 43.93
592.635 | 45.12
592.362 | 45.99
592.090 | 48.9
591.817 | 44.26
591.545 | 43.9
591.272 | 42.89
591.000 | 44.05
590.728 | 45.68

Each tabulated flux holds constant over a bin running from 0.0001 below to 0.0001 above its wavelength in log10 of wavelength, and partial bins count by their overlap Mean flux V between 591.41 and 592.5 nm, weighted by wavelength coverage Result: 45.8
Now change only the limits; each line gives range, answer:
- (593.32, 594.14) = 45.4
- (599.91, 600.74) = 43.7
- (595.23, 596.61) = 44.3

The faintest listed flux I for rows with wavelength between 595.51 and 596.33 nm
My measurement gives 41.7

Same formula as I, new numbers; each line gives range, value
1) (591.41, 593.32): 43.9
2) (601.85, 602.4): 41.81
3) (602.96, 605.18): 41.65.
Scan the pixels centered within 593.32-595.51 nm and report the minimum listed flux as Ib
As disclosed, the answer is 43.92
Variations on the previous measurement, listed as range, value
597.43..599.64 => 42.23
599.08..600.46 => 42.27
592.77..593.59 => 43.93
